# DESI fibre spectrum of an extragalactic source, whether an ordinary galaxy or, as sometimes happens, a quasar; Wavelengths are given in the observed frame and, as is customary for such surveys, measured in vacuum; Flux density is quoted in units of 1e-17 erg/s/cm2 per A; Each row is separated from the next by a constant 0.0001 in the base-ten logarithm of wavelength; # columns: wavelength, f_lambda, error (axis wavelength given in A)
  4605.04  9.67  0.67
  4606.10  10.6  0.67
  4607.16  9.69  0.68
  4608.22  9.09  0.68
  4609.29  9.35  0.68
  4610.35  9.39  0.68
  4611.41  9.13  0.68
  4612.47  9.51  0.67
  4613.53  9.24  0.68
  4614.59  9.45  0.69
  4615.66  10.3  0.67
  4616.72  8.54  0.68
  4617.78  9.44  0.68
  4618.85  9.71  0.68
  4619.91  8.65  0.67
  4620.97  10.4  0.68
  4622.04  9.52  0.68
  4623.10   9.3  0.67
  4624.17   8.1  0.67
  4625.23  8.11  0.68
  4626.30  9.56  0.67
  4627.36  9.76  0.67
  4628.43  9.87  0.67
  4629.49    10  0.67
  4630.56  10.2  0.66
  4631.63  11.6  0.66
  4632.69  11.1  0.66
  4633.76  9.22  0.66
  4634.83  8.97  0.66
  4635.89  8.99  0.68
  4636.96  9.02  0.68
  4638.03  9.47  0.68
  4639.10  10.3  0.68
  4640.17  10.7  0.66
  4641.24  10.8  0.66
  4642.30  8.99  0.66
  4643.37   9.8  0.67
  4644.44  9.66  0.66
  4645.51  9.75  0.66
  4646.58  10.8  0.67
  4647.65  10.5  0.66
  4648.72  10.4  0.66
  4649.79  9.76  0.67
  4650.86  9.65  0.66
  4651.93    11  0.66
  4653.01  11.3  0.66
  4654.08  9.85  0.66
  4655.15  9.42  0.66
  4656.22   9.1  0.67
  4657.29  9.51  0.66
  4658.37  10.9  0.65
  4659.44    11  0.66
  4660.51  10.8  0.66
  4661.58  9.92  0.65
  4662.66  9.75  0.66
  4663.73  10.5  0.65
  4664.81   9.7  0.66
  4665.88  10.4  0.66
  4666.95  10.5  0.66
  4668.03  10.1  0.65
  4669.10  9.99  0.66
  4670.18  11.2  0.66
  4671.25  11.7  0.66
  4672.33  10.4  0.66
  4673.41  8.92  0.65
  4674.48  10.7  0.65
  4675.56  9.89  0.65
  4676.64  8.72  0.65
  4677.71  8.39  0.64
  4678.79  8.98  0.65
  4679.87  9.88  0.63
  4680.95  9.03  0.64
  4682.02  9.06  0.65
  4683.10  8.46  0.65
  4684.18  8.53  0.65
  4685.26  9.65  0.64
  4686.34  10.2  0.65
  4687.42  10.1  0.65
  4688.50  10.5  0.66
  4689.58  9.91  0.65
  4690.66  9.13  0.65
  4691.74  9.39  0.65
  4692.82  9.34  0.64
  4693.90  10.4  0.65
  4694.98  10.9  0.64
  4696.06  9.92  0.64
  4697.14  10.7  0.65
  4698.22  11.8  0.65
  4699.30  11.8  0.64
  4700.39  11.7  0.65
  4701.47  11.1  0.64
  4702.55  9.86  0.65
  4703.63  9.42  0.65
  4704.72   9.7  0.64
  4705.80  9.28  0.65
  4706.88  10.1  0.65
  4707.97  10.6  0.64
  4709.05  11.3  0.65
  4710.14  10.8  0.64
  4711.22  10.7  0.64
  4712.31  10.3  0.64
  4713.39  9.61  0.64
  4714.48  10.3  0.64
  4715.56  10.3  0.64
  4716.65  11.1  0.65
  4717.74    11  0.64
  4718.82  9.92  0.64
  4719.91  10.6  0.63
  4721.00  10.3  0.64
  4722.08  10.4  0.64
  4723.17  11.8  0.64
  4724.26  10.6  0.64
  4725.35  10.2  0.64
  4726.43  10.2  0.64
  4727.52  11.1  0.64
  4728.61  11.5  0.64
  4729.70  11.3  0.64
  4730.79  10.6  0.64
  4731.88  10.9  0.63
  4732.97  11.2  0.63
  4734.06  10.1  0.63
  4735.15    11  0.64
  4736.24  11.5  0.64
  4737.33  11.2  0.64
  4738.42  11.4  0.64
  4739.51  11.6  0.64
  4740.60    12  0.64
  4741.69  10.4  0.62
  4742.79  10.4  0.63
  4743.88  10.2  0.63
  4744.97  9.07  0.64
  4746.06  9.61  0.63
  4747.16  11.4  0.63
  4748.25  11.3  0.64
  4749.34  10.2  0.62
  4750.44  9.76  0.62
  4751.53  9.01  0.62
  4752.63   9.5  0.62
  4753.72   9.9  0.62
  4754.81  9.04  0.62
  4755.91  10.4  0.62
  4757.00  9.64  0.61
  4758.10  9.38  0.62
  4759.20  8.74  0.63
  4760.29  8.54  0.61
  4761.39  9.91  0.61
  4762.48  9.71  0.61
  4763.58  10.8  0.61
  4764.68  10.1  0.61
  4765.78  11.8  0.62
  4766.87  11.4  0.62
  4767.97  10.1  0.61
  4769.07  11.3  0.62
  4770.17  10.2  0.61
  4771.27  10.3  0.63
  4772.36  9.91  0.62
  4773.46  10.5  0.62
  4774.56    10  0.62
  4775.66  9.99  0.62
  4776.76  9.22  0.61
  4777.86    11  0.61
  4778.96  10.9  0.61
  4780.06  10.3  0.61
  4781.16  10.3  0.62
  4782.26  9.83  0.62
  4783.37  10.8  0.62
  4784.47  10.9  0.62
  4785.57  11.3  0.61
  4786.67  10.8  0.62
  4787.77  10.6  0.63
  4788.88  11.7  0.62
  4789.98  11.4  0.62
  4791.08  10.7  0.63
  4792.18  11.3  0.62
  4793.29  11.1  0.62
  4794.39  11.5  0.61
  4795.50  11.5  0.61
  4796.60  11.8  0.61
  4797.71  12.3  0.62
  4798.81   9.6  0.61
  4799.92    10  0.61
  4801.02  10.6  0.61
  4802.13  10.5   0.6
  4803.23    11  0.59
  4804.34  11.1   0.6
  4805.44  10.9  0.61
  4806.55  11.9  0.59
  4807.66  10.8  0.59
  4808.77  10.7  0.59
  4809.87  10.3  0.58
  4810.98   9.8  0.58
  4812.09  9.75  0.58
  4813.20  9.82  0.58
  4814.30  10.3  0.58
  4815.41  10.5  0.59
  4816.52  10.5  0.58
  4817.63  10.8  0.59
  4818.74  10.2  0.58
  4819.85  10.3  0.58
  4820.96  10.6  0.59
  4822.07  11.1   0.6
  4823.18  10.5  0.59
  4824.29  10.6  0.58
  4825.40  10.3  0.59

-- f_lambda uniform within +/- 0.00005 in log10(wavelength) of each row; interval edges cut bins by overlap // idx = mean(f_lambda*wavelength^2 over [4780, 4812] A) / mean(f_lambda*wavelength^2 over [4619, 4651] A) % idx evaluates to 1.2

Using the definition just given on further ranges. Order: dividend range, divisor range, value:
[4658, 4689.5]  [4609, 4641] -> 1.06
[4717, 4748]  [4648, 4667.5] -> 1.09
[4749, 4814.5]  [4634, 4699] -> 1.10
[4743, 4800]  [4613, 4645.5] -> 1.15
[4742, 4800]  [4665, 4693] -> 1.11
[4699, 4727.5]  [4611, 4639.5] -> 1.14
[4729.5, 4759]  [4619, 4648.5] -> 1.12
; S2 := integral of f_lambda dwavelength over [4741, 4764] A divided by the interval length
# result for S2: 9.86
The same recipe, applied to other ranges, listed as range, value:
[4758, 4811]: 10.6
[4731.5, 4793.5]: 10.4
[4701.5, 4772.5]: 10.4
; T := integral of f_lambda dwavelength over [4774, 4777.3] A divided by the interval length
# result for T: 9.74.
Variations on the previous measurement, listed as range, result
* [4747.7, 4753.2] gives 9.96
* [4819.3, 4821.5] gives 10.4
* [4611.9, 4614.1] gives 9.4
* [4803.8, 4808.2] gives 11.2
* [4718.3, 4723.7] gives 10.6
